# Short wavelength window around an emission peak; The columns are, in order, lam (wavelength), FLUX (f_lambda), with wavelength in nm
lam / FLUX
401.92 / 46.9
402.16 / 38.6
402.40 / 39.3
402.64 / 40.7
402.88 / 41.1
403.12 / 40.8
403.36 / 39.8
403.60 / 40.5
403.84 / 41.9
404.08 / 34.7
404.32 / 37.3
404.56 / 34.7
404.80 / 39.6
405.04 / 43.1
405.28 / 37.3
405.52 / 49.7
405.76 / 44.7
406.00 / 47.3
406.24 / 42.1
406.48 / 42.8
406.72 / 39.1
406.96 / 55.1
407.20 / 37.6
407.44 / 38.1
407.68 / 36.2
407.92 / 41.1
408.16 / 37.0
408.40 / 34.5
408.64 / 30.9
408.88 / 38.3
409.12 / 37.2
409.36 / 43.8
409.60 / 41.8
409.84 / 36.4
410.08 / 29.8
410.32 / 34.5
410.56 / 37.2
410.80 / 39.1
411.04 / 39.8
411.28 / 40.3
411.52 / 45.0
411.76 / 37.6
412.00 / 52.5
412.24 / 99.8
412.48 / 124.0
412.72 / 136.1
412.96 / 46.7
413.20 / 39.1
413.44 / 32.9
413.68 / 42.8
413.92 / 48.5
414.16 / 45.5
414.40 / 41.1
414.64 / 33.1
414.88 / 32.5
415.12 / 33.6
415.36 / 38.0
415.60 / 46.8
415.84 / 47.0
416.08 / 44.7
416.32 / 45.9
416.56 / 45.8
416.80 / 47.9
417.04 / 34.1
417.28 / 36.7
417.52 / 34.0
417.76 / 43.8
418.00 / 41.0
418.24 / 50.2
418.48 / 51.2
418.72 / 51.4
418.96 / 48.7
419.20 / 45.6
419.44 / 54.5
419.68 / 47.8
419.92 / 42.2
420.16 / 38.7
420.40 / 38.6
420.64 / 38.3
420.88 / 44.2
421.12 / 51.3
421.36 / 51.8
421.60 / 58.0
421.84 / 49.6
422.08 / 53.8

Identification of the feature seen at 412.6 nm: [O II]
